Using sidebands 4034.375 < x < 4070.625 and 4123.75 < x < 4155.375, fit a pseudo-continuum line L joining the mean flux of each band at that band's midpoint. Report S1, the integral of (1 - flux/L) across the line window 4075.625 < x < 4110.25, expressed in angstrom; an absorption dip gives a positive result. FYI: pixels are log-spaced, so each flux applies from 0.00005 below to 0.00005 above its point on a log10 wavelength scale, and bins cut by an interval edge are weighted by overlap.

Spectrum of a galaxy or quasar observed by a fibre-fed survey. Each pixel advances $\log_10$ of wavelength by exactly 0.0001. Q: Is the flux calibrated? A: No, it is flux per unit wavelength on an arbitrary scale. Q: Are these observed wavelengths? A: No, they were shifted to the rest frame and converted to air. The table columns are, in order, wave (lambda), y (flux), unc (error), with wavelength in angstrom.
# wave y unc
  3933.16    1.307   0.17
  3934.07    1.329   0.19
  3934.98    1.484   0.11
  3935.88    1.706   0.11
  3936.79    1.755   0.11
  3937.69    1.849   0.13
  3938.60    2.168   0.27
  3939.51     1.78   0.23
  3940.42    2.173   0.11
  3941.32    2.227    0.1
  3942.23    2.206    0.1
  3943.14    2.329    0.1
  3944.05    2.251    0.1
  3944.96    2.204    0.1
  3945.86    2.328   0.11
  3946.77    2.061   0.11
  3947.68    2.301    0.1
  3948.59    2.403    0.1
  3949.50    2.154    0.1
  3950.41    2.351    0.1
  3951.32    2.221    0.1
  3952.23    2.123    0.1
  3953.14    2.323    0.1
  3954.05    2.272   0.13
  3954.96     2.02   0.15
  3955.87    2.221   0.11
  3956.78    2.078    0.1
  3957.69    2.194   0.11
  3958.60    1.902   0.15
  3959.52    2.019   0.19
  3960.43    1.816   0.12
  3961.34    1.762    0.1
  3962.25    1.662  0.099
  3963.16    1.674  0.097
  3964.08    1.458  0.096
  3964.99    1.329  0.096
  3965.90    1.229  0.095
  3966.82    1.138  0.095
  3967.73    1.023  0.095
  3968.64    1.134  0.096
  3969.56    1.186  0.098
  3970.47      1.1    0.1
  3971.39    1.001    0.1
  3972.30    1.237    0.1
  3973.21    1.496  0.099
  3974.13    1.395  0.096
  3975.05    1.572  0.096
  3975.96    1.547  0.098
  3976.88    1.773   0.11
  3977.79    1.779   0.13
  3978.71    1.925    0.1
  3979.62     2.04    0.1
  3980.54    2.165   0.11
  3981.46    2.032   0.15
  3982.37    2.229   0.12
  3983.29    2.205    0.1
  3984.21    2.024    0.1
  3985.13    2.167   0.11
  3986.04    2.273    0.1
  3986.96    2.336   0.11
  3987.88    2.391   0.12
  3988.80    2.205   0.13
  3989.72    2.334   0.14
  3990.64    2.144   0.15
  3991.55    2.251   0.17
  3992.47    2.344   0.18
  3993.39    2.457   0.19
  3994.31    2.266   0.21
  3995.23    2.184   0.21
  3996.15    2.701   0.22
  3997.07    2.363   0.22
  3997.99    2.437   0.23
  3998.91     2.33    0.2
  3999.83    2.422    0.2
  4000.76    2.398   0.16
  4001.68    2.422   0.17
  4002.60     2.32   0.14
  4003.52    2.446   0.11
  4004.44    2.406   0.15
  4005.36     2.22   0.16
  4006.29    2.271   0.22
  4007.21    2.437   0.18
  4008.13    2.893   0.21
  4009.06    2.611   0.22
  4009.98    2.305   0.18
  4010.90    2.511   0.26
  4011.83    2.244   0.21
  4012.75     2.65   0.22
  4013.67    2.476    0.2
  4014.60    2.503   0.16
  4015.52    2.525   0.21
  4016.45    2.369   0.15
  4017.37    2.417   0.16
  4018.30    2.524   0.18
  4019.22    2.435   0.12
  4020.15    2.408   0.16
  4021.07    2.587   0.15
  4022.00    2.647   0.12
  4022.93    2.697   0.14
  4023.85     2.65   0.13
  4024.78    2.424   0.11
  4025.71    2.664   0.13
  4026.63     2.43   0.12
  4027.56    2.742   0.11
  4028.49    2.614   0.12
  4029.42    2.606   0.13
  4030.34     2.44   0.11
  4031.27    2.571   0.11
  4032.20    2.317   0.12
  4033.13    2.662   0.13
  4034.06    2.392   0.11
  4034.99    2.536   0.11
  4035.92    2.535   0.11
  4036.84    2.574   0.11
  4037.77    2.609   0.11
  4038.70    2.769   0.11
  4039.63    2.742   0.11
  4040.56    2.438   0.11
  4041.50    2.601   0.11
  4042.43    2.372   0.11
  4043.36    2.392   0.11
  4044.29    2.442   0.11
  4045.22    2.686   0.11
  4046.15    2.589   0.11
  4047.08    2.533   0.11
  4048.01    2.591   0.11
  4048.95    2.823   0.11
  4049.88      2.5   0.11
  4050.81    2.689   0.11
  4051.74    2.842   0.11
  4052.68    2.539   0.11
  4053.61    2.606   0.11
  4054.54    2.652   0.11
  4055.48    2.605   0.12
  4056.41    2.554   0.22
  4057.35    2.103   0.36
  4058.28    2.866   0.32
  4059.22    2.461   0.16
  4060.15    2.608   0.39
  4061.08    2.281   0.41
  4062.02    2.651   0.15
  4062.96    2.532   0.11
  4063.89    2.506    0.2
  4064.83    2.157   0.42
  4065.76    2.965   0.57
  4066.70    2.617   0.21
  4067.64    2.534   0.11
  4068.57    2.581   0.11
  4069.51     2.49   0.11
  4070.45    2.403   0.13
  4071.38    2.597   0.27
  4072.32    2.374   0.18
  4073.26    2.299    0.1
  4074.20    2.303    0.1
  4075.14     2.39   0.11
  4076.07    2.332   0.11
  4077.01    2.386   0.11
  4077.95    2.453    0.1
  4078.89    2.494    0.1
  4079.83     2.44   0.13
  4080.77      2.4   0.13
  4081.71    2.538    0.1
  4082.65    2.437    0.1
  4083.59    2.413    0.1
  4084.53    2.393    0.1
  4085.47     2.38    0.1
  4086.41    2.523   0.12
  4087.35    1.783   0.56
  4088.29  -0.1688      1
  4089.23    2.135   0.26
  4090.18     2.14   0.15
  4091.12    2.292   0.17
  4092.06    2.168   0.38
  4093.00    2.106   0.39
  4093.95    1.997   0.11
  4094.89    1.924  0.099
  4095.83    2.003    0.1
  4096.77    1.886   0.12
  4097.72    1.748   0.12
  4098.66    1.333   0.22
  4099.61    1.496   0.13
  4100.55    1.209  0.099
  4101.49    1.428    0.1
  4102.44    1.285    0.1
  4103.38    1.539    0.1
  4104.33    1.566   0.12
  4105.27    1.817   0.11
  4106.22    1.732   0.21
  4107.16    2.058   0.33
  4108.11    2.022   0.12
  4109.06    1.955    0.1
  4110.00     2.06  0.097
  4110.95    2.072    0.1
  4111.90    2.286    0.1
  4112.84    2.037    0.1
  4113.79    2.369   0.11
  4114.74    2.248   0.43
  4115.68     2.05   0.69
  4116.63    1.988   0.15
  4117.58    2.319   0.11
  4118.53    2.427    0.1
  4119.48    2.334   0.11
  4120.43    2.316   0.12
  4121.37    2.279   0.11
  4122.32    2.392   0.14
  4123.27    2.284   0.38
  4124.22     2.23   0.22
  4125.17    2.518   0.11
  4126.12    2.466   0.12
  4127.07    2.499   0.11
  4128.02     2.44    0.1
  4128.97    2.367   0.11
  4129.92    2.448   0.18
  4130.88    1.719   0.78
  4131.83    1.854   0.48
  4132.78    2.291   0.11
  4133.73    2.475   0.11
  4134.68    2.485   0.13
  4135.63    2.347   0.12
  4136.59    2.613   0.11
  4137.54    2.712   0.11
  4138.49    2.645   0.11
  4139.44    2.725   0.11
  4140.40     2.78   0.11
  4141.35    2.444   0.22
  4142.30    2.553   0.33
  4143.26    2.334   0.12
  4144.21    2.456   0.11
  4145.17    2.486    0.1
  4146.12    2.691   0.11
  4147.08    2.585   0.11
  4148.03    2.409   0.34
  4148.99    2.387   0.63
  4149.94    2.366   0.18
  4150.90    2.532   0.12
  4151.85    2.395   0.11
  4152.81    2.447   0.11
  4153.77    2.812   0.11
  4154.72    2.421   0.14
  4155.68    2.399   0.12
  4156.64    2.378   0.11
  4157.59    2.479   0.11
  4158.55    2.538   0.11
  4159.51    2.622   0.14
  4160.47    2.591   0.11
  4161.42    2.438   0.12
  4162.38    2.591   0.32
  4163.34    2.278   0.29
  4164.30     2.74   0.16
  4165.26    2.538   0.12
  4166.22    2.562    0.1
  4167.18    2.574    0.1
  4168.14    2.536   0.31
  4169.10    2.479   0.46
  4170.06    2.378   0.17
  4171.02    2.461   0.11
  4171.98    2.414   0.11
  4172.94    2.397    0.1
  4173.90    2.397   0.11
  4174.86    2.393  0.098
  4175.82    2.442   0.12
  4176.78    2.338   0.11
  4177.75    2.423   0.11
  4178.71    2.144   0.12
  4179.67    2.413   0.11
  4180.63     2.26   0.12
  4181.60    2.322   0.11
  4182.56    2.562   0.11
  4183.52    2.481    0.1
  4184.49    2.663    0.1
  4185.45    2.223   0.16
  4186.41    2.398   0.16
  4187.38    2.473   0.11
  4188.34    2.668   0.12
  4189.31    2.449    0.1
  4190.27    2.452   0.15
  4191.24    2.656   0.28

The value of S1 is 7.6 angstrom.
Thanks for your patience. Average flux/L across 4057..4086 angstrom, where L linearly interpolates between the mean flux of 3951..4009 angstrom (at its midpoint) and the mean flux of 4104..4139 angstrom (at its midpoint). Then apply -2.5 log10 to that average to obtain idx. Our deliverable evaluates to -0.146 mag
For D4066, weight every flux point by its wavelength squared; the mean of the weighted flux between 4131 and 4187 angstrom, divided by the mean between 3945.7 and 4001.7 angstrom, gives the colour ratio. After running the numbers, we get 1.4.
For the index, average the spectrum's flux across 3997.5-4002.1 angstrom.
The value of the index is 2.4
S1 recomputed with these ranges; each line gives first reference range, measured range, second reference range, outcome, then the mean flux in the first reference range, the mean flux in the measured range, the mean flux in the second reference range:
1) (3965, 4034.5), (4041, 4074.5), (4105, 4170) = -3.9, 2.2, 2.54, 2.38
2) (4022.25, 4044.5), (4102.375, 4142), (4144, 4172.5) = 4.4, 2.55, 2.24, 2.5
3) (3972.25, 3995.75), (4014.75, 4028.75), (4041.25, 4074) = -1.5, 2.05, 2.54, 2.54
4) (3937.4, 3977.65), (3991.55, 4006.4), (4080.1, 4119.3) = -4.0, 1.83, 2.37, 1.97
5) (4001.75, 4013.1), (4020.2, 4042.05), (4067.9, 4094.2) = -1.7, 2.44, 2.57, 2.26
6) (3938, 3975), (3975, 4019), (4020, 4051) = -1.5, 1.84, 2.3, 2.57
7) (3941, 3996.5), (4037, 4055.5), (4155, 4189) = -3.9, 1.95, 2.6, 2.46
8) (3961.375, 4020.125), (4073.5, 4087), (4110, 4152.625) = -0.9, 2.07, 2.41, 2.38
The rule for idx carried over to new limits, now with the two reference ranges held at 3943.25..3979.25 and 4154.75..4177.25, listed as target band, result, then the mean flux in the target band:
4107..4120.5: 0.07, 2.17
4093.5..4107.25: 0.33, 1.66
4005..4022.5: -0.25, 2.48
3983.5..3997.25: -0.21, 2.29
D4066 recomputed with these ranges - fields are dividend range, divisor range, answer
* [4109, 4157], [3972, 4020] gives 1.13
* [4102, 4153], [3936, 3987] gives 1.32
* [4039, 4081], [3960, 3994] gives 1.47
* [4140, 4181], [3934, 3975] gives 1.50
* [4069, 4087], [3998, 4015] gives 1.03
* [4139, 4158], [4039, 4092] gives 1.07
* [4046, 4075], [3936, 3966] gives 1.32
